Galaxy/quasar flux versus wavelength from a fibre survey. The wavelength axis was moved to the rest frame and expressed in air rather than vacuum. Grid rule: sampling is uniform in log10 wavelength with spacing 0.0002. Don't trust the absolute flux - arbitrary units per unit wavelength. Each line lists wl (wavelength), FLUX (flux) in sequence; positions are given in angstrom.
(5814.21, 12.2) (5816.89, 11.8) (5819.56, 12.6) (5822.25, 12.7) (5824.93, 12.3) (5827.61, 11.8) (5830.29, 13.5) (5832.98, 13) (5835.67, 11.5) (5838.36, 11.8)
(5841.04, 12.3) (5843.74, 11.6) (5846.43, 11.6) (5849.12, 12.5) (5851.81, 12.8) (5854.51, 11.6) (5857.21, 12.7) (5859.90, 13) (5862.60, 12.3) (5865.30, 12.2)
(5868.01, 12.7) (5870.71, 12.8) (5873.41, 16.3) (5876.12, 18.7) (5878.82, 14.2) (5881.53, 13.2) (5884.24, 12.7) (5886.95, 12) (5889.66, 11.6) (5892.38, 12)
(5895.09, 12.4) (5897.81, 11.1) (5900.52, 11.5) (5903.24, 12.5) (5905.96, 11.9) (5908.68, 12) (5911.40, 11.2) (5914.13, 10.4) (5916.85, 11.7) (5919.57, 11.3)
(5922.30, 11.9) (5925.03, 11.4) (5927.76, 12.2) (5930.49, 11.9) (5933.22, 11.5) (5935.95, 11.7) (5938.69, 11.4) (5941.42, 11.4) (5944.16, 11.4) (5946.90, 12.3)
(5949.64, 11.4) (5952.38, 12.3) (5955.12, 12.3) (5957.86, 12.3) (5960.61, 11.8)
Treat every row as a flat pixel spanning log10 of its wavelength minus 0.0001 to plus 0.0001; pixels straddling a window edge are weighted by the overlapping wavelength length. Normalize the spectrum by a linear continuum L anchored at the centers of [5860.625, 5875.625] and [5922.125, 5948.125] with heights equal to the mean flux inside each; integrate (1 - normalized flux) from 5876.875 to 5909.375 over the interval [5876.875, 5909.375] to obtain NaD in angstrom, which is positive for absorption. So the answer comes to 1.2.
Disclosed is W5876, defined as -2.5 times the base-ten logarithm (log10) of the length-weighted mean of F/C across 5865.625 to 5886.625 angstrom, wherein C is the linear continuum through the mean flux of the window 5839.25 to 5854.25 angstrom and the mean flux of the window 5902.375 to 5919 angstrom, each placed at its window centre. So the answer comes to -0.19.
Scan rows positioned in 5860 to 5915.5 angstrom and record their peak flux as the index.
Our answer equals 18.7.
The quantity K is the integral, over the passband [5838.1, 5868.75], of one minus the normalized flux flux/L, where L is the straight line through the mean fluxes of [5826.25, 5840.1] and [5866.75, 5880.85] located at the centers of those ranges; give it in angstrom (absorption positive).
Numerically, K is 3.0 angstrom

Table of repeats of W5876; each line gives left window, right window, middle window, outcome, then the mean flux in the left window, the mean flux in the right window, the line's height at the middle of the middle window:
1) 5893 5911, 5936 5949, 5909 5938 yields 0.02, 11.9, 11.6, 11.7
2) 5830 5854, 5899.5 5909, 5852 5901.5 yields -0.08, 12.2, 12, 12.1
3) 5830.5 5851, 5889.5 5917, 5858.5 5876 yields -0.14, 12.1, 11.7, 11.9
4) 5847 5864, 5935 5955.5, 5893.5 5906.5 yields 0.02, 12.4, 11.7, 12.1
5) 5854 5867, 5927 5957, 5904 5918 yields 0.05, 12.4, 11.8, 12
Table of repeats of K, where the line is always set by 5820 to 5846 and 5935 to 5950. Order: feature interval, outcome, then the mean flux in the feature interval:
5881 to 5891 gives -0.3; 12.3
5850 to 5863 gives -0.4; 12.5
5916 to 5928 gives 0.1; 11.7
